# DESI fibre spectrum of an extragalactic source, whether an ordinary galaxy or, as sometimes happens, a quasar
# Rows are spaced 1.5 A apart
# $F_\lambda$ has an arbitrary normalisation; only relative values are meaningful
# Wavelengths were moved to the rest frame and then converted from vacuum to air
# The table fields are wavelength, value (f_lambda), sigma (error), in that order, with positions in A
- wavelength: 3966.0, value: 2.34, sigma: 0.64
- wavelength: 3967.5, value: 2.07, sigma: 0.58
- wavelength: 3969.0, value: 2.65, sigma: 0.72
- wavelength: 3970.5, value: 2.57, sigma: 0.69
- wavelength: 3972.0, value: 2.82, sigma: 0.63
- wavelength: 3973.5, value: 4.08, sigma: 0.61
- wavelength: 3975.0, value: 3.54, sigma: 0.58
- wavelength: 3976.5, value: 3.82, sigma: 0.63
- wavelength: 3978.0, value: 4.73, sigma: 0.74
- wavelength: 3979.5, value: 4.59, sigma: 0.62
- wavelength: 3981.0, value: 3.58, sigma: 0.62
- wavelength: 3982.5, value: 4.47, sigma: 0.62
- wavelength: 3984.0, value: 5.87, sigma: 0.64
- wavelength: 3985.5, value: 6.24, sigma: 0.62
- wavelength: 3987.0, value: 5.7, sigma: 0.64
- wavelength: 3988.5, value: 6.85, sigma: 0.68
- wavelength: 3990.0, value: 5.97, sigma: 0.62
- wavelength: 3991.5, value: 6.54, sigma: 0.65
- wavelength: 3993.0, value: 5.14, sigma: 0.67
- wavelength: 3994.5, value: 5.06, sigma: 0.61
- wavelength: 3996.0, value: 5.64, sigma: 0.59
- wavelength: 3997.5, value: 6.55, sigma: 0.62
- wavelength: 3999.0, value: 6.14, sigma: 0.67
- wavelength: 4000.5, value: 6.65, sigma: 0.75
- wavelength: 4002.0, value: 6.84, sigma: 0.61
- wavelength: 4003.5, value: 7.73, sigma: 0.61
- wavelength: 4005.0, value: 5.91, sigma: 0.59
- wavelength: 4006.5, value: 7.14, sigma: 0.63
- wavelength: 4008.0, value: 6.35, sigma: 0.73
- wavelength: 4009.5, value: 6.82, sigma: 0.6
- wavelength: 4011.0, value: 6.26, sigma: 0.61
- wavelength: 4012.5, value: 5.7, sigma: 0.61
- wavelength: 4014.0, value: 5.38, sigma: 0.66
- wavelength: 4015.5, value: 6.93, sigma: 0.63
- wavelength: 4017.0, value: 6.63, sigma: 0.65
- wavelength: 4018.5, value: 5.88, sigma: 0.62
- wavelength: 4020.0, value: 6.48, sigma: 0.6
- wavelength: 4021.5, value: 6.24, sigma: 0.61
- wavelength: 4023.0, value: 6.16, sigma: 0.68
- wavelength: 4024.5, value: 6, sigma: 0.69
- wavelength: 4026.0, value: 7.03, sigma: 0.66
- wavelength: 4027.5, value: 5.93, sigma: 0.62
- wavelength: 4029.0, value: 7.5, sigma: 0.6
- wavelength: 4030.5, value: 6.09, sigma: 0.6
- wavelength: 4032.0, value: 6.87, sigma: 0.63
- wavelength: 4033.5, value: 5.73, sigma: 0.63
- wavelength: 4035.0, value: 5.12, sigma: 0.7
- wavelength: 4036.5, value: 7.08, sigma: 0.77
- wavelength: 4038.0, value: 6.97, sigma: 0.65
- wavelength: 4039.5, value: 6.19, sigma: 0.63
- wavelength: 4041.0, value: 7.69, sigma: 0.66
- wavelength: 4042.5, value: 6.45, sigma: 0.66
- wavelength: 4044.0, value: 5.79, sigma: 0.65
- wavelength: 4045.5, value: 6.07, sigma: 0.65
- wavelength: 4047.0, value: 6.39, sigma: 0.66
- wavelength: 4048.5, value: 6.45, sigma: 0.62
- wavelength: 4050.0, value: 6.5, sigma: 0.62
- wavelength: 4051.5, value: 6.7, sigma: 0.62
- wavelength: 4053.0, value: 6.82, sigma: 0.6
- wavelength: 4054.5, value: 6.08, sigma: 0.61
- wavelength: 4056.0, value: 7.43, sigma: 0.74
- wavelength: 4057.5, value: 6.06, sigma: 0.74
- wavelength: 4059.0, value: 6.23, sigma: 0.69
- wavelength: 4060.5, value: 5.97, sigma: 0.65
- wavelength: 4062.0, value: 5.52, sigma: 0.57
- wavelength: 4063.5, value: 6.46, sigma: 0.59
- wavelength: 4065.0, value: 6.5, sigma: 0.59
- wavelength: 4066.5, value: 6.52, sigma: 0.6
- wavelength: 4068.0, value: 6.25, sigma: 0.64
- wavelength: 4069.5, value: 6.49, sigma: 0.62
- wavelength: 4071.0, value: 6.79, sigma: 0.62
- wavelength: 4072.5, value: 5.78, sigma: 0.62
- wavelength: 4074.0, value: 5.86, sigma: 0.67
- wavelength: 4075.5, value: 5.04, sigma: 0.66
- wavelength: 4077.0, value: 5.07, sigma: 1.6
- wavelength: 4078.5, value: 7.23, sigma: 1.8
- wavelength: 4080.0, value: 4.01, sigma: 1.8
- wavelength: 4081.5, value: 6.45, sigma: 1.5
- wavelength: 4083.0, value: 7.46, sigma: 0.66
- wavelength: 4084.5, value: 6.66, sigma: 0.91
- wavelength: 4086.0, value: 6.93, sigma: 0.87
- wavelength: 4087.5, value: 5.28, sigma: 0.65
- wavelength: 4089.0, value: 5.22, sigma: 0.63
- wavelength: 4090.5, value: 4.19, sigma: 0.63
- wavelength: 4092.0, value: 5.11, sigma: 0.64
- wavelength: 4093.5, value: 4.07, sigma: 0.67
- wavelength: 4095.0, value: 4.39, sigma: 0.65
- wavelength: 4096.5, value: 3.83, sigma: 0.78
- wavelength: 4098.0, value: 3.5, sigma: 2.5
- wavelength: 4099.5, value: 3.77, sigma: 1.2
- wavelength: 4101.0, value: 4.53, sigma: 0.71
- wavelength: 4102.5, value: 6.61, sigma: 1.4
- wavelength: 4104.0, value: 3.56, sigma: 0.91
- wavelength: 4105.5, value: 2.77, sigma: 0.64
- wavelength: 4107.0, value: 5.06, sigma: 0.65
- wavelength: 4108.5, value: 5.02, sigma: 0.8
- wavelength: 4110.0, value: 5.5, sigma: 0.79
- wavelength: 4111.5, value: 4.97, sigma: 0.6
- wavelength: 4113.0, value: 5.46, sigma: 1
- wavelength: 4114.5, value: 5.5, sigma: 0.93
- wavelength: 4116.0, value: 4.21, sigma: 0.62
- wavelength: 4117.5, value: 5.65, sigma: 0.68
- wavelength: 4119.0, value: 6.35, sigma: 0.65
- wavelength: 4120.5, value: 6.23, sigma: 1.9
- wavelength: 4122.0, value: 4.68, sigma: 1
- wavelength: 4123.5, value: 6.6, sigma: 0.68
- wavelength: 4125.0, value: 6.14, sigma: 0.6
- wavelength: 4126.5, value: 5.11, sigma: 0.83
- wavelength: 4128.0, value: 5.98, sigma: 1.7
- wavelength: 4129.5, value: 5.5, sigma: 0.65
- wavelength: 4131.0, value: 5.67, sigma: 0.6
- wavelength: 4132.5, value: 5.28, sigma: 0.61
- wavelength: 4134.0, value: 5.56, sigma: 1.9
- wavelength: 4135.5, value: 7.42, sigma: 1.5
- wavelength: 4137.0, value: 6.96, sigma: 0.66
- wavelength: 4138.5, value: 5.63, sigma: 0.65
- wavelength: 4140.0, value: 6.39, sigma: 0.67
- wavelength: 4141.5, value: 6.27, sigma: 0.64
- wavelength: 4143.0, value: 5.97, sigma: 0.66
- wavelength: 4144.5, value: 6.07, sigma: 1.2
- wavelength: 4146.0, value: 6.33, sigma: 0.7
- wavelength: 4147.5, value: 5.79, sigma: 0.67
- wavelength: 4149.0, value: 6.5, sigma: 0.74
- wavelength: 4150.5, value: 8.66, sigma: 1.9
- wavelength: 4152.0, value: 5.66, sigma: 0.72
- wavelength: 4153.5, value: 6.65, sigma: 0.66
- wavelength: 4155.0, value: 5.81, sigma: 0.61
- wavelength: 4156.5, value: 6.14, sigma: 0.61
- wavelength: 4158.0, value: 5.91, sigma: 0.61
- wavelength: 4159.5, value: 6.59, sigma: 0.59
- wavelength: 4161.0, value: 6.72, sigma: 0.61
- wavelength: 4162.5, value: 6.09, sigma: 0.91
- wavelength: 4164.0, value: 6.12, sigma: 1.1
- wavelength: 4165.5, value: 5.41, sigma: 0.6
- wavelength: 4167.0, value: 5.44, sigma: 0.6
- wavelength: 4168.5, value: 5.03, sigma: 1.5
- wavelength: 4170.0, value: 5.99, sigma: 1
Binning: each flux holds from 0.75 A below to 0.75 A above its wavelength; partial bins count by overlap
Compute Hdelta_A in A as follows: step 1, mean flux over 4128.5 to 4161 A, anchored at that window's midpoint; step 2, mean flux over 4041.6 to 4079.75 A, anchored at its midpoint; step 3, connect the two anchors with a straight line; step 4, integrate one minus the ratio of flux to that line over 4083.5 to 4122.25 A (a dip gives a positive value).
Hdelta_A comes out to 7.8 A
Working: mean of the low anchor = 6.23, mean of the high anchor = 6.24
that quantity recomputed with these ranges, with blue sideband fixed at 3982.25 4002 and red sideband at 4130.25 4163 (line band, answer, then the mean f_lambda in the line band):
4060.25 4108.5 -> 6.0 A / 5.39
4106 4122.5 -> 2.4 A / 5.3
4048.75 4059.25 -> -0.8 A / 6.56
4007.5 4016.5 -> -0.3 A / 6.25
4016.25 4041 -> -1.5 A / 6.41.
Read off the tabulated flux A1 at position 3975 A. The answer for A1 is 3.54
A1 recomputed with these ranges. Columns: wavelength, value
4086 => 6.93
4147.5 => 5.79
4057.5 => 6.06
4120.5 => 6.23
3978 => 4.73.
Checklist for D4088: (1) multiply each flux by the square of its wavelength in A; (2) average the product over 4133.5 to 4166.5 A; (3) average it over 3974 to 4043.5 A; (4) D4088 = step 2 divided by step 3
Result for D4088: 1.1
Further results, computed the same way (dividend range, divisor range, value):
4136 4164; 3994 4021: 1.07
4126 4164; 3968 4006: 1.29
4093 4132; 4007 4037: 0.83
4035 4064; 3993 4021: 1.04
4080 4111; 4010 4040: 0.81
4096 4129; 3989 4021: 0.85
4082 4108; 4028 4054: 0.77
